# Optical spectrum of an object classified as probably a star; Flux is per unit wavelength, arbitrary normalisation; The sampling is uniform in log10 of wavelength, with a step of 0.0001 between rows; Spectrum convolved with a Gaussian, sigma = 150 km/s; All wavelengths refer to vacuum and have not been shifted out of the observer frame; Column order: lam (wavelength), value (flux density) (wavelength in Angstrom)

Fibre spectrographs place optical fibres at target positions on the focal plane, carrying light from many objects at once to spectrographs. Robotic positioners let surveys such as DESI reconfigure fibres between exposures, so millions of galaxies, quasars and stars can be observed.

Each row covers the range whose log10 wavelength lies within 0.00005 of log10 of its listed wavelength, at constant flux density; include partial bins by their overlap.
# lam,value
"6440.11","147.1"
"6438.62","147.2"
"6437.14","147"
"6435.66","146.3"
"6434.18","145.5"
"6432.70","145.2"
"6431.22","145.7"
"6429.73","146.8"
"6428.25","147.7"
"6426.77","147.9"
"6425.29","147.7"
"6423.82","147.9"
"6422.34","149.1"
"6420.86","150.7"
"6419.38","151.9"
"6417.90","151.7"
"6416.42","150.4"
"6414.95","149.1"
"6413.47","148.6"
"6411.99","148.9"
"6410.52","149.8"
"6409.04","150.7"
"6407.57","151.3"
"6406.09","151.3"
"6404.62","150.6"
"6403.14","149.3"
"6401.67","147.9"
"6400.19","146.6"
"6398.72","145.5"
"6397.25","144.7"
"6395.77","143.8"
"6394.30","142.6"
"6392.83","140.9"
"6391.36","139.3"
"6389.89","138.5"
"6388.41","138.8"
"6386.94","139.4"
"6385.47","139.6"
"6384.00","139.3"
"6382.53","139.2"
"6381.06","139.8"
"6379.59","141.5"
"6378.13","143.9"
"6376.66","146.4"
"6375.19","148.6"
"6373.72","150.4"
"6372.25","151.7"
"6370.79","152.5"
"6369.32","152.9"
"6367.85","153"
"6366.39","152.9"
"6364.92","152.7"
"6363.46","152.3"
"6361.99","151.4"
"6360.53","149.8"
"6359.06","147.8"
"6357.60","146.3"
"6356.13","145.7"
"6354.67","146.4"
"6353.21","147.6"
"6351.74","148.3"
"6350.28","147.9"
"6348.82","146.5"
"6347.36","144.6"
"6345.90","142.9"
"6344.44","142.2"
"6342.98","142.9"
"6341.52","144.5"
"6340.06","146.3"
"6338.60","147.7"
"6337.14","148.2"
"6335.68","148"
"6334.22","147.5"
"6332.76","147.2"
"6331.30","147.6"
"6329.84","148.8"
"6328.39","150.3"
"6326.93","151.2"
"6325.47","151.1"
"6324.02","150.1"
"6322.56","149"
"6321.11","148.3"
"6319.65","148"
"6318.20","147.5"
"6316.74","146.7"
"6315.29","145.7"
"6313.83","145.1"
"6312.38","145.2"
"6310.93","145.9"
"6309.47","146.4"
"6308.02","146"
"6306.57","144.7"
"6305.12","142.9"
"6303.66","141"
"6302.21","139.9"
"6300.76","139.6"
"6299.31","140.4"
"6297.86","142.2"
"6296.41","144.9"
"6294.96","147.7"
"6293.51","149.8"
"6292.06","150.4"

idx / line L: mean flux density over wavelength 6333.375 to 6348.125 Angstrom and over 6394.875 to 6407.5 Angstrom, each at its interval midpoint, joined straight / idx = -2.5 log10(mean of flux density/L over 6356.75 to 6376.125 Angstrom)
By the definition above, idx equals -0.03 mag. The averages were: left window 145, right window 148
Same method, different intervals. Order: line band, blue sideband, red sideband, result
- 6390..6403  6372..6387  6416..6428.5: 0.01 mag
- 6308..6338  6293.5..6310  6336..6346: -0.03 mag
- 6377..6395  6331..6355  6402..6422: 0.06 mag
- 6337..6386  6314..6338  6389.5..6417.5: 0.01 mag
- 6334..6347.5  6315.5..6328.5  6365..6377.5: 0.03 mag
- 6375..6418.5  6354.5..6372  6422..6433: 0.03 mag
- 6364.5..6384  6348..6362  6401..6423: 0.01 mag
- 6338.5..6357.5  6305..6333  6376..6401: 0.00 mag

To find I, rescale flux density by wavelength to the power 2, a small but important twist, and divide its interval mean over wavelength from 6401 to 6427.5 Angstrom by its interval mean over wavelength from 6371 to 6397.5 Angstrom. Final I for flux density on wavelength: 1.1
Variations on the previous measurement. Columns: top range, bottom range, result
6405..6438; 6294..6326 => 1.06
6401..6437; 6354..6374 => 1.01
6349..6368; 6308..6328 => 1.02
